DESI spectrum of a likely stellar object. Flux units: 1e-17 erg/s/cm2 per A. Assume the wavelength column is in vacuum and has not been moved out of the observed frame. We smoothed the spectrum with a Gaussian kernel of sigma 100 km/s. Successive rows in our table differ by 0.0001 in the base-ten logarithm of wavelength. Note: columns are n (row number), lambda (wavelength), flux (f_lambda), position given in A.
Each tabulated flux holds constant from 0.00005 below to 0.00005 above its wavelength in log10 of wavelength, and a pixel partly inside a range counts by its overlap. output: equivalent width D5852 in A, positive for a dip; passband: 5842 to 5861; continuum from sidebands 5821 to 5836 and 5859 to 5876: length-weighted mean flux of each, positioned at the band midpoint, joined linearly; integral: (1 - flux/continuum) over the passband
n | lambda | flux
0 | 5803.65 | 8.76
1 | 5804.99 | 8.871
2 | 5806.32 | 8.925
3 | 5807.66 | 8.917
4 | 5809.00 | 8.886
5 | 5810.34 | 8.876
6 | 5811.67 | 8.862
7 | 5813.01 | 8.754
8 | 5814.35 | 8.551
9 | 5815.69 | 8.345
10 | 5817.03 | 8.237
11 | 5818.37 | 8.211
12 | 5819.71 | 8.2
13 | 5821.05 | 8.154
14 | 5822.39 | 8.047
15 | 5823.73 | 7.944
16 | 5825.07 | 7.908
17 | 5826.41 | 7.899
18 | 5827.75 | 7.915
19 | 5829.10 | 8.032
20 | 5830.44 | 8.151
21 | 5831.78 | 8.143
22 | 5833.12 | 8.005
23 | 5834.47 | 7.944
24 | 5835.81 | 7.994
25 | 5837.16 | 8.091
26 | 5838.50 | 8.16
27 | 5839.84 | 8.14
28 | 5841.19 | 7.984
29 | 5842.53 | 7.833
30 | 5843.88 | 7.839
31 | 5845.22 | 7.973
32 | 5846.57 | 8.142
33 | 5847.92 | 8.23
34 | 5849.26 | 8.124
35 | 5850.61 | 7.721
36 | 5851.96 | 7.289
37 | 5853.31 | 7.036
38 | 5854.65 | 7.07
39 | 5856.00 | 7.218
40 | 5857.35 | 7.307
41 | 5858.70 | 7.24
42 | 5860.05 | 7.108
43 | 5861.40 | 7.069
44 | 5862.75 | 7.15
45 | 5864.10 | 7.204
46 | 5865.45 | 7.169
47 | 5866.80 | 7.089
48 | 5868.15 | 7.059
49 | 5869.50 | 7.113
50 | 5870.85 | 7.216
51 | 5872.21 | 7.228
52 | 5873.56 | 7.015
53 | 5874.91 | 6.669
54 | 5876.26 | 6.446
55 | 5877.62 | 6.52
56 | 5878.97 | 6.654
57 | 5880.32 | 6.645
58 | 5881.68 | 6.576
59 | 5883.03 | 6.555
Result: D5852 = -0.3 A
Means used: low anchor 8.01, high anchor 7.08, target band 7.57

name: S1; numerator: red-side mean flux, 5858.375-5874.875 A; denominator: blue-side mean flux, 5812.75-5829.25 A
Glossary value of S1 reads 0.87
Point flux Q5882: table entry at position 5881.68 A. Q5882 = 6.576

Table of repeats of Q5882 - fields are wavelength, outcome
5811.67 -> 8.862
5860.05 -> 7.108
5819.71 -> 8.2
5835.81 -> 7.994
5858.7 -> 7.24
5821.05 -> 8.154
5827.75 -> 7.915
